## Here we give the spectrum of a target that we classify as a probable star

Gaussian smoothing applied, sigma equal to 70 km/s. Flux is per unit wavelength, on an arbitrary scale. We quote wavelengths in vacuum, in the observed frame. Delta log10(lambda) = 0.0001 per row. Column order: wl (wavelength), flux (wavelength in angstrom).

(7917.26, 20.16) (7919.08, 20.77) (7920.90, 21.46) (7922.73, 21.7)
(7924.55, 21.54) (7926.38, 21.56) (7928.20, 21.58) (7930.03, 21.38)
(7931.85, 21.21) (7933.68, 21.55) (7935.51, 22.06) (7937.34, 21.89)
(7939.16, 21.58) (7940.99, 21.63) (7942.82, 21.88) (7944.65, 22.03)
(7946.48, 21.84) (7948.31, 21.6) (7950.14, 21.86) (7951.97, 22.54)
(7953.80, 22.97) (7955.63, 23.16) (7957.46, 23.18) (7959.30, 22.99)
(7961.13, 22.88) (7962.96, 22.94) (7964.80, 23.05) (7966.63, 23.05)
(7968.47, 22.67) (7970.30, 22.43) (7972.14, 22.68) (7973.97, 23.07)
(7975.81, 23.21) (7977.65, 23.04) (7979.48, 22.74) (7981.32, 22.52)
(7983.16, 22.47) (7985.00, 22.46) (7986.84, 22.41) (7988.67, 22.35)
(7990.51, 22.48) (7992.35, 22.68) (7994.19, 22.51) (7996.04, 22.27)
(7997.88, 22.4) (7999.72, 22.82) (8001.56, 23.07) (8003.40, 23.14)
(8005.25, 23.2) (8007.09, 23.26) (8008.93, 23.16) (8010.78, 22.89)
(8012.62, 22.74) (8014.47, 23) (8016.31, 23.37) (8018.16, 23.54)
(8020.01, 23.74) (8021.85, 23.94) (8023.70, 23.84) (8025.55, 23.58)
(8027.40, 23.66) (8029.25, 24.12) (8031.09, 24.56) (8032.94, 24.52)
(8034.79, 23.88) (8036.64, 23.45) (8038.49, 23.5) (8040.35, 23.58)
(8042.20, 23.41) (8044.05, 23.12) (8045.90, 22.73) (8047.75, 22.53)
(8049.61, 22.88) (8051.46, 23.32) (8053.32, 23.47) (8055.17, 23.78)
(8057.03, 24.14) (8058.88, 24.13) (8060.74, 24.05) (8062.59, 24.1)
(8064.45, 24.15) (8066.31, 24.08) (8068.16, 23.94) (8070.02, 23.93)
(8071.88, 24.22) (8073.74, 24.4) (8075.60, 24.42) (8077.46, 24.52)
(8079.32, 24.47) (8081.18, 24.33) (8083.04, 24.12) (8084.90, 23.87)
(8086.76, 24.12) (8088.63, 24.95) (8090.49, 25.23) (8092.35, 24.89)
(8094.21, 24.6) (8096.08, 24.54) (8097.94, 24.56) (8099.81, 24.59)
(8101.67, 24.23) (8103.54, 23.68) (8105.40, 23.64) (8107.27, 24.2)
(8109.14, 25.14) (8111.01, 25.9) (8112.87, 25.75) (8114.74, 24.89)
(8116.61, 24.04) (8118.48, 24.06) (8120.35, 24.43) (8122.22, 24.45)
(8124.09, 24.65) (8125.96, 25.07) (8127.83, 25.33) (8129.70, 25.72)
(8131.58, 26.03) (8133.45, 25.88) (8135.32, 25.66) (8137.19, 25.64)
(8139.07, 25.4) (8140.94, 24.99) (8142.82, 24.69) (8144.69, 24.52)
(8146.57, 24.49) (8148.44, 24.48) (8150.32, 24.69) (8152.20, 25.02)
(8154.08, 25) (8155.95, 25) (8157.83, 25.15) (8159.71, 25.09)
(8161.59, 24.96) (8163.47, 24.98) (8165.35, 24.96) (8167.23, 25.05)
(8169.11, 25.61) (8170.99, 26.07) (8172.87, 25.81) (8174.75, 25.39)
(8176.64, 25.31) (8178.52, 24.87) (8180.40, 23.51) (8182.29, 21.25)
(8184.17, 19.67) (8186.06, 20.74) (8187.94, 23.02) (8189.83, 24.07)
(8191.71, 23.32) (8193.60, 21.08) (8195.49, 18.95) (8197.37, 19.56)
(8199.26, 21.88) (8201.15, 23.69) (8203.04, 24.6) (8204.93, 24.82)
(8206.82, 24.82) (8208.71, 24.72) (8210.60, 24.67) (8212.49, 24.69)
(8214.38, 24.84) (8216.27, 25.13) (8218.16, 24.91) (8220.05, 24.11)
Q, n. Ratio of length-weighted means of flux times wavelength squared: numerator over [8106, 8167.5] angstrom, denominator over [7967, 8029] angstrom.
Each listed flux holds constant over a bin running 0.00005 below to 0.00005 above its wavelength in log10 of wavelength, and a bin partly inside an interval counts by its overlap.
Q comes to 1.13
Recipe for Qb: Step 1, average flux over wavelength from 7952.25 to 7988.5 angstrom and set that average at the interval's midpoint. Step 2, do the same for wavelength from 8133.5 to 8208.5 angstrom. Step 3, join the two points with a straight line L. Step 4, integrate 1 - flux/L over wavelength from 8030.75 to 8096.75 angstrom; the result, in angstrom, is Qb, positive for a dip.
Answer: -1.6 angstrom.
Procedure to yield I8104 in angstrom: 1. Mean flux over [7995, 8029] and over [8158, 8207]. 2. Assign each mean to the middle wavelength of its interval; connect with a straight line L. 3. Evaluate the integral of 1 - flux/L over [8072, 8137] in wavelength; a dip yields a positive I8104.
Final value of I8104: -3.64 angstrom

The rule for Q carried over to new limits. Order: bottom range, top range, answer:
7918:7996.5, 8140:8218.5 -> 1.14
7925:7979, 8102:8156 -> 1.17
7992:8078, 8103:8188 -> 1.08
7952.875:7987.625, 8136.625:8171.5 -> 1.15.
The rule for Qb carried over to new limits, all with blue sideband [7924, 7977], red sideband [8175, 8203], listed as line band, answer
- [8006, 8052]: -2.4 angstrom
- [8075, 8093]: -1.7 angstrom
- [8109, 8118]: -1.1 angstrom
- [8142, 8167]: -2.8 angstrom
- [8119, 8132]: -1.6 angstrom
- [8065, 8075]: -0.8 angstrom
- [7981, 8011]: -0.6 angstrom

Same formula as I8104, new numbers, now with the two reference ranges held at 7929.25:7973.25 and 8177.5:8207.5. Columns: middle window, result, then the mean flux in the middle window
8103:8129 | -2.62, 24.7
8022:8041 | -1.29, 23.9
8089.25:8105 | -1.48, 24.5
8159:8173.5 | -1.84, 25.3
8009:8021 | -0.46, 23.2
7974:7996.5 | -0.29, 22.6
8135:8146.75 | -1.37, 25.1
